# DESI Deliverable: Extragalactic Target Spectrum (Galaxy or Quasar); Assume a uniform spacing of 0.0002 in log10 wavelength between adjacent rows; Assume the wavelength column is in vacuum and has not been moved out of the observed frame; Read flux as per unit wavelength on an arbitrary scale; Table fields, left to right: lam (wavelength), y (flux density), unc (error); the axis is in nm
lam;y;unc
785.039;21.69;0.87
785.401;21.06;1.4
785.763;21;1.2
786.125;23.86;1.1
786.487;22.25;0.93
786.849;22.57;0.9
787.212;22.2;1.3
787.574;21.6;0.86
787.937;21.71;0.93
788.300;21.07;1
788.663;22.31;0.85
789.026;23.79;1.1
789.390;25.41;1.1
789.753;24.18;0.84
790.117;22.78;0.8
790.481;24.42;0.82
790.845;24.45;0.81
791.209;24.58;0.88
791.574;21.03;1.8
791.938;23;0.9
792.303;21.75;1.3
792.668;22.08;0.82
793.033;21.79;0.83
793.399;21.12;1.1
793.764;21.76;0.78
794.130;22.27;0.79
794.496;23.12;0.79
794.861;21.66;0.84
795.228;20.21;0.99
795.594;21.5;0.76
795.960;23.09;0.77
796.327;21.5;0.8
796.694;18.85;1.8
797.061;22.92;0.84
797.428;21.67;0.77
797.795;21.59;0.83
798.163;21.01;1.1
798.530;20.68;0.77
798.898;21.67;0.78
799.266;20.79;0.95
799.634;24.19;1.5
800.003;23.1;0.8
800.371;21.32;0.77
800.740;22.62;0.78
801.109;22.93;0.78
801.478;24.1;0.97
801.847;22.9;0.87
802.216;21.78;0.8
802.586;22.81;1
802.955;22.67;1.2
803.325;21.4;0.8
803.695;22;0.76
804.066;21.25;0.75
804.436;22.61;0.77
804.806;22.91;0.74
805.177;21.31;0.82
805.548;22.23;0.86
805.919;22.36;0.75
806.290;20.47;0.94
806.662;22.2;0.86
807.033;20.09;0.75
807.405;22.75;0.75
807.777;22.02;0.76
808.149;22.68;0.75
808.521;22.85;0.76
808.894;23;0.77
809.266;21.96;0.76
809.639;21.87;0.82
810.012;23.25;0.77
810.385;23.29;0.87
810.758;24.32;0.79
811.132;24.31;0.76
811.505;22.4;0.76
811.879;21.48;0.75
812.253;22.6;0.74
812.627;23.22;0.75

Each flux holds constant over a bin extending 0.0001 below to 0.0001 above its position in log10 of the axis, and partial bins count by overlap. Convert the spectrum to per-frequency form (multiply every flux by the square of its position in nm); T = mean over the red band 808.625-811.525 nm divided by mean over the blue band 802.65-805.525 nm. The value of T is 1.1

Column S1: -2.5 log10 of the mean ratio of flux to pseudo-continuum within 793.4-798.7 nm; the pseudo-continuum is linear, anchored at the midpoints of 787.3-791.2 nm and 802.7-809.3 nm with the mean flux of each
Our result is 0.06 mag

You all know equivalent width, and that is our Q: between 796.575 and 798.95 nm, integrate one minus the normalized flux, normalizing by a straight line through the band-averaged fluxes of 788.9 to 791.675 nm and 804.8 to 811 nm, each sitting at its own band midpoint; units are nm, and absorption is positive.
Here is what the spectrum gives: 0.20 nm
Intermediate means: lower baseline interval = 23.9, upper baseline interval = 22.3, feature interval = 21.2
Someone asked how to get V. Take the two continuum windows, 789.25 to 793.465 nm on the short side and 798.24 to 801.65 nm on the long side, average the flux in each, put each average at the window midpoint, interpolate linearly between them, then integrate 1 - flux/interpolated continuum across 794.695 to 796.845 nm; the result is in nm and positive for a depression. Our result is 0.14 nm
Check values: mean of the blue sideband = 23.1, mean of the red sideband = 22.3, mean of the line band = 21.2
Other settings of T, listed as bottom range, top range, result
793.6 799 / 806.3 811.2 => 1.08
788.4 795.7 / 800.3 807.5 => 1.01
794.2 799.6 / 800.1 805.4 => 1.05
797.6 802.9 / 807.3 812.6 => 1.05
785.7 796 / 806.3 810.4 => 1.03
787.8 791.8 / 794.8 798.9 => 0.93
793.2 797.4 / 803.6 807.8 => 1.04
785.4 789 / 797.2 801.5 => 1.03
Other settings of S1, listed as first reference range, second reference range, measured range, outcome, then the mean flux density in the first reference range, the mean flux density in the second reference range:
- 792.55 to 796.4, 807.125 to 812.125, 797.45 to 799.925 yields 0.02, 21.8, 22.7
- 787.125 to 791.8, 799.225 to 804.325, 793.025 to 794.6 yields 0.04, 23.1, 22.5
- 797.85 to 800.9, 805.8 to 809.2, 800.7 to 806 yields -0.02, 21.9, 22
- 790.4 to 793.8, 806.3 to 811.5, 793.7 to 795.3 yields 0.03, 22.6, 22.6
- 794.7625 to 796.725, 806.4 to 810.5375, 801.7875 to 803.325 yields -0.03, 21.3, 22.3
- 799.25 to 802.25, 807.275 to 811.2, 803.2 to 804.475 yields 0.05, 22.8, 22.9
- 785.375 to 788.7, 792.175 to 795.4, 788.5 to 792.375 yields -0.08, 22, 21.8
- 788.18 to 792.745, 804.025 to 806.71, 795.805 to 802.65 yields 0.02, 23.2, 21.9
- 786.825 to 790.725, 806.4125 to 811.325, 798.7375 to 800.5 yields 0.03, 23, 22.6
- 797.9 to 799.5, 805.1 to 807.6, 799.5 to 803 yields -0.07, 21.2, 21.6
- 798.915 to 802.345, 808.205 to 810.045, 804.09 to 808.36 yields 0.03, 22.6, 22.5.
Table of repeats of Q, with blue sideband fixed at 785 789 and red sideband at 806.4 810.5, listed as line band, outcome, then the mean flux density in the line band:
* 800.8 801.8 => -0.05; 23.3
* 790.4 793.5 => -0.08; 22.7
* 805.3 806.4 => 0.03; 21.8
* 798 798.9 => 0.05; 21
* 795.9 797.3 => 0.04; 21.5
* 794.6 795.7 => 0.04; 21.2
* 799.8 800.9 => -0.01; 22.4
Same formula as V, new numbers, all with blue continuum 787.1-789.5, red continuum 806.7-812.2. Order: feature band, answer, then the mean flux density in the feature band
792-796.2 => 0.12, 21.9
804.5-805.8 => 0.02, 22.2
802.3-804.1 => 0.04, 22.1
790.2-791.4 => -0.10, 24.3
